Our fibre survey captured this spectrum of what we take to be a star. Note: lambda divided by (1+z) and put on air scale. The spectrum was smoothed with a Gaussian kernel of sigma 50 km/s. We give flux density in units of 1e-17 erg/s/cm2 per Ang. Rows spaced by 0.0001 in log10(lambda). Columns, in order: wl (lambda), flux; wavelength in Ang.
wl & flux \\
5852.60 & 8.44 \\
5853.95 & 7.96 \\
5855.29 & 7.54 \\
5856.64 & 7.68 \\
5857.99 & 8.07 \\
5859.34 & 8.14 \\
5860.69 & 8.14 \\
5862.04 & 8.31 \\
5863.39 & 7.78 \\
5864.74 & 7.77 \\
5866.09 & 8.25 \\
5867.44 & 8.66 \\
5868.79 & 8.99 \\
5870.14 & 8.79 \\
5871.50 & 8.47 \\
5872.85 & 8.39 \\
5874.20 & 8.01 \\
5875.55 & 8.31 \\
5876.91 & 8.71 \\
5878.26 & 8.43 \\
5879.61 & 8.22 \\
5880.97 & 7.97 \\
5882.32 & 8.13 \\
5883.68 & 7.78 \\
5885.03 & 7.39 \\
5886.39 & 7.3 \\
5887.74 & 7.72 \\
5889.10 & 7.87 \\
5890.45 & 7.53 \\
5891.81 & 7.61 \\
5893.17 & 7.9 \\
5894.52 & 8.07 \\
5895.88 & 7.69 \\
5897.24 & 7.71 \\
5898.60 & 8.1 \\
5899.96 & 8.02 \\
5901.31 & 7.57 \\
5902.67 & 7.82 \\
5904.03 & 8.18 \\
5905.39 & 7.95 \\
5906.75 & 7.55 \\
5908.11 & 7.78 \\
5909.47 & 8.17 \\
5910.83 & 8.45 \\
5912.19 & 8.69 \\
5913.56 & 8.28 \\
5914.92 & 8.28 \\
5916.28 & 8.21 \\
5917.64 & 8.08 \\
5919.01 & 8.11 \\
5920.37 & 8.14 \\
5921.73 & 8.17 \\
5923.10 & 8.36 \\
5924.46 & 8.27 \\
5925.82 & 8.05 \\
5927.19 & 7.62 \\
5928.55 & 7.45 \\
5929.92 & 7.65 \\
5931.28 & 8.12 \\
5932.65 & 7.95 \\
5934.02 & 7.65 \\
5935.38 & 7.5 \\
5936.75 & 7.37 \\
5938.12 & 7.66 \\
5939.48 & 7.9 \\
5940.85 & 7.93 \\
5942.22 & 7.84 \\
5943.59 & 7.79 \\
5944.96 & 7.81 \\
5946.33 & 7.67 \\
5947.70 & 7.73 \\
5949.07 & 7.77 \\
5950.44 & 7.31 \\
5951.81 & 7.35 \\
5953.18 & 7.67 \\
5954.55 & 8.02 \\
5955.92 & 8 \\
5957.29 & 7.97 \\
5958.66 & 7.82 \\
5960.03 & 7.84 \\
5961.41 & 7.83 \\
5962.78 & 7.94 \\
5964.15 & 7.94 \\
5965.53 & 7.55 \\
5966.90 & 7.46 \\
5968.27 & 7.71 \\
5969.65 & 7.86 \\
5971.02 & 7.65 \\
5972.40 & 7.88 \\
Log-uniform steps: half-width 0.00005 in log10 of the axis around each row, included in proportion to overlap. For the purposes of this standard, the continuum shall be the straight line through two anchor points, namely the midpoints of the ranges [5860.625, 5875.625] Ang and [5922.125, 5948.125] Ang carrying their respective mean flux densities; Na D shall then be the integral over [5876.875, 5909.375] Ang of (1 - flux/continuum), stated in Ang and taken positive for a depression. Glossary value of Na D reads 1.1 Ang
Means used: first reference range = 8.33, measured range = 7.87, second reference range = 7.81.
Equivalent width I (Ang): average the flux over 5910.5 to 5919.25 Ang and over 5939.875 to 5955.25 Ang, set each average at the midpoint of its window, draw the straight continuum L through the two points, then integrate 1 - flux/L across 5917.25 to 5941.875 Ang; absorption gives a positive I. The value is 0.5 Ang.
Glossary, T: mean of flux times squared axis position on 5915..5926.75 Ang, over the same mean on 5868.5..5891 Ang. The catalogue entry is 1.02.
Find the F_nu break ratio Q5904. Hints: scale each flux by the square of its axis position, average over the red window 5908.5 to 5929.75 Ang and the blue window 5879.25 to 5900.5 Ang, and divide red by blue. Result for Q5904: 1.05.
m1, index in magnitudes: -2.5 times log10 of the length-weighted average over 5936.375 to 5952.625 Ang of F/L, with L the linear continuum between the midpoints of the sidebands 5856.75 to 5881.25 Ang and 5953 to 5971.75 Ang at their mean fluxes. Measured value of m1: 0.03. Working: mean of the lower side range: 8.29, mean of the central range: 7.68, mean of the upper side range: 7.81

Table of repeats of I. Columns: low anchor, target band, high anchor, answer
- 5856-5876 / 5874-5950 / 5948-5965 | 0.83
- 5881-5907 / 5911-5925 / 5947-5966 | -0.87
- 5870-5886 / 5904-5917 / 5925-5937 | -0.42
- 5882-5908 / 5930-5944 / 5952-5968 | 0.06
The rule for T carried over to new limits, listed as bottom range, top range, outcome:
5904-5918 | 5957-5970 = 0.97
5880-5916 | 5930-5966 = 1.00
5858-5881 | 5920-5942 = 0.96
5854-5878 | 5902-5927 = 1.00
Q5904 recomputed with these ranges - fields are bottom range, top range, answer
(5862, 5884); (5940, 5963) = 0.96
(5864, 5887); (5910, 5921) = 1.02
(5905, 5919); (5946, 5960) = 0.96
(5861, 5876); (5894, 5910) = 0.96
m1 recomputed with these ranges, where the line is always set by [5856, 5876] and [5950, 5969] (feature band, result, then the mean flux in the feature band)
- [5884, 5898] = 0.059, 7.68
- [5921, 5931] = -0.003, 7.95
